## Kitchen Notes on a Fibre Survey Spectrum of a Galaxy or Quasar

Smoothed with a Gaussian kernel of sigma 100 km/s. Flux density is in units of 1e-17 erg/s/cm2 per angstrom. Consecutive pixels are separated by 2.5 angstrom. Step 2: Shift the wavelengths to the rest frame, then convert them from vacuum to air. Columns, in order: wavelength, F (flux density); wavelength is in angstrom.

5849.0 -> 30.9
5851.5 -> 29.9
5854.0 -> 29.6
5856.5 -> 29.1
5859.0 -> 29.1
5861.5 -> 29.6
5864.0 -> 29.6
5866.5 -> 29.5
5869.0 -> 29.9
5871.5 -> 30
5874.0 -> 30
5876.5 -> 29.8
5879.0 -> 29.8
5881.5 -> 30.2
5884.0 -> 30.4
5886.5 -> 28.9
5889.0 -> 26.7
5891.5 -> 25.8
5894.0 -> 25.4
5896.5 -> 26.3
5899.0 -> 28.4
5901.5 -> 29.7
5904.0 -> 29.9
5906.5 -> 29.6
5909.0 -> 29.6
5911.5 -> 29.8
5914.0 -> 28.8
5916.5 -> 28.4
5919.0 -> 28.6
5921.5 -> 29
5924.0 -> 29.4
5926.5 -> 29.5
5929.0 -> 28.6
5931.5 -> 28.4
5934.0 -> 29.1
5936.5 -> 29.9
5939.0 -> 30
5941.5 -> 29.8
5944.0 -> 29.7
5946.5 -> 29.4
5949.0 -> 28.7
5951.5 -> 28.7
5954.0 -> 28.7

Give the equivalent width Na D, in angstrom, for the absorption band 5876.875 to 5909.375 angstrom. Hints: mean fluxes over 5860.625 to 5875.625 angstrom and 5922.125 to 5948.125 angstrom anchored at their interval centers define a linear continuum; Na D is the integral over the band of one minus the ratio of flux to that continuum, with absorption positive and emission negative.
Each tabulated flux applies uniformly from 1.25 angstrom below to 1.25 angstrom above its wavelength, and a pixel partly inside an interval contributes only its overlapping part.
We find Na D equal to 1.2 angstrom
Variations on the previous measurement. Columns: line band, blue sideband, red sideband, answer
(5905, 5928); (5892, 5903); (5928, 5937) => -0.8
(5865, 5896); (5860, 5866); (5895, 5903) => 0.1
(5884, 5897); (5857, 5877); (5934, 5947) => 1.2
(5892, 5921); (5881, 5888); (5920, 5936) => 0.8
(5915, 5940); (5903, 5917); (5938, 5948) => 0.4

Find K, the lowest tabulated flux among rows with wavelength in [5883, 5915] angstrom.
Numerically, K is 25.4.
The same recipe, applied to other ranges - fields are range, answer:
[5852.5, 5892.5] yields 25.8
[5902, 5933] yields 28.4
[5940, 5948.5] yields 29.4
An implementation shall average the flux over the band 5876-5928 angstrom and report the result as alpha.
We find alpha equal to 28.7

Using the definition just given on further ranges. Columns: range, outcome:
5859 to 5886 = 29.8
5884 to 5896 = 27.1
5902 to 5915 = 29.6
